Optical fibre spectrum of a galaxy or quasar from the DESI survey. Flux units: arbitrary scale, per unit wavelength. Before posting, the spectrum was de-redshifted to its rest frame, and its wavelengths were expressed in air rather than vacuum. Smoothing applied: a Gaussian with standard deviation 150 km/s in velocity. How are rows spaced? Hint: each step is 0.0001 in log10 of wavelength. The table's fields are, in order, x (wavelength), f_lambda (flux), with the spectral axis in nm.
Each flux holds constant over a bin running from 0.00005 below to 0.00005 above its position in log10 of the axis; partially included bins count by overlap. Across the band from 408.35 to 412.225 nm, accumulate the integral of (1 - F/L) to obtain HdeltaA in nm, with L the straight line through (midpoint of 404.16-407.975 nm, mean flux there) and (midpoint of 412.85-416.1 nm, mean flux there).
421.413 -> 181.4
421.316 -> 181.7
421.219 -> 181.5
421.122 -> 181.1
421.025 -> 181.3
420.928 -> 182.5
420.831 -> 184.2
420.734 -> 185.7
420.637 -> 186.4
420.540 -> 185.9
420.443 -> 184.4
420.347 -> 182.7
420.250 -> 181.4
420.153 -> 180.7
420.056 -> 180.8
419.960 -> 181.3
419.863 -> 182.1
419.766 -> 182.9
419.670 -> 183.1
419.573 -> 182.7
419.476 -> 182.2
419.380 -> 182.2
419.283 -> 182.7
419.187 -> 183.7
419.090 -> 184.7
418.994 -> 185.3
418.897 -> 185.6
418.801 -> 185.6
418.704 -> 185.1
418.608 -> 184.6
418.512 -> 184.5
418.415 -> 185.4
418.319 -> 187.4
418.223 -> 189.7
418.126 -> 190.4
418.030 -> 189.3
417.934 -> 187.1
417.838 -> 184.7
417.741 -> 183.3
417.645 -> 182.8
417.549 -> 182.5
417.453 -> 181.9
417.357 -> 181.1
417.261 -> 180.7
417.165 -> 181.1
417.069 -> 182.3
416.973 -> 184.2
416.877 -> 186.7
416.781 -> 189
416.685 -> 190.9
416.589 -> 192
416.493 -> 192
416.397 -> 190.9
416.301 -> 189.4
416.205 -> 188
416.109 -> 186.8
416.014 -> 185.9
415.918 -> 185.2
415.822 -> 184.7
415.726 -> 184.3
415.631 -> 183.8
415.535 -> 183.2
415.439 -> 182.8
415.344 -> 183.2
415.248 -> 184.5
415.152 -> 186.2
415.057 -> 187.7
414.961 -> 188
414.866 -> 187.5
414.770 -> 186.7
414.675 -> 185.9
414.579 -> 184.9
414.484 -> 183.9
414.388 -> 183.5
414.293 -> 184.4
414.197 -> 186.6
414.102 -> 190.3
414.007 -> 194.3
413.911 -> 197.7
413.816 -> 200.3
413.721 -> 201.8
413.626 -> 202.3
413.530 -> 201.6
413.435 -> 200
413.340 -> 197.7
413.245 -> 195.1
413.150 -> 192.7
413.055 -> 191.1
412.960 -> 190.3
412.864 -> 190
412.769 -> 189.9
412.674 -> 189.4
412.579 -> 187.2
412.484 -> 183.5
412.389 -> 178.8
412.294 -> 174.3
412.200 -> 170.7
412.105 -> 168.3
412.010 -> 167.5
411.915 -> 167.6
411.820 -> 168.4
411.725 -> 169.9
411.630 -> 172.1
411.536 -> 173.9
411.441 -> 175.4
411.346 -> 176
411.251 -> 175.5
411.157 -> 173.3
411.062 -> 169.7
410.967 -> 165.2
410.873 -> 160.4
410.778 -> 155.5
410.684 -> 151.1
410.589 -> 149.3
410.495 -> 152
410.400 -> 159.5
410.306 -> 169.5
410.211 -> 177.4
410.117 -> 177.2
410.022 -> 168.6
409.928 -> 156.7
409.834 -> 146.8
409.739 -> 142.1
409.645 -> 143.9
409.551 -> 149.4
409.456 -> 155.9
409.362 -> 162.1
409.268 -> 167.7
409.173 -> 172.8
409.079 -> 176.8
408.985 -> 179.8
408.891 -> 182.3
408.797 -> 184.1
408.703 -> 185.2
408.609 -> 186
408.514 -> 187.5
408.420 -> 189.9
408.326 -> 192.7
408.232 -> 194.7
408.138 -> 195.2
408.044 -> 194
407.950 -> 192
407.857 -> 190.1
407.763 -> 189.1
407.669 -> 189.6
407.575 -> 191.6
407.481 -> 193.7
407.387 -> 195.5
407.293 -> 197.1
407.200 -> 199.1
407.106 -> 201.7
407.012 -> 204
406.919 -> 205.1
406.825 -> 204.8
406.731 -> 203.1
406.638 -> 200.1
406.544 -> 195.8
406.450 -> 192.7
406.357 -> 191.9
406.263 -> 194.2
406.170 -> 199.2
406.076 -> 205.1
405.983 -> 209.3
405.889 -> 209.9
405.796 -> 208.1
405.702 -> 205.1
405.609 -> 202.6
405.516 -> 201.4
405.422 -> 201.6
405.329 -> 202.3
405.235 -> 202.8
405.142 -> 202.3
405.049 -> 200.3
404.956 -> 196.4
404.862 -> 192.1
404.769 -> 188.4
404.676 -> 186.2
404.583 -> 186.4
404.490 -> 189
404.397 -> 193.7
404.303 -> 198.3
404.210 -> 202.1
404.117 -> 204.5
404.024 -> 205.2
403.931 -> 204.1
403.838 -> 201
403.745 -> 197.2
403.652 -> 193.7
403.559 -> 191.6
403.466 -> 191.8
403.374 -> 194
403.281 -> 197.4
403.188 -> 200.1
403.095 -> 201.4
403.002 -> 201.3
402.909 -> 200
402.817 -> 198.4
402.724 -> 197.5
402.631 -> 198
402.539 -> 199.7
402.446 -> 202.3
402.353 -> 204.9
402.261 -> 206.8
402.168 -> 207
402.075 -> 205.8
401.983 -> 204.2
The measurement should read 0.52 nm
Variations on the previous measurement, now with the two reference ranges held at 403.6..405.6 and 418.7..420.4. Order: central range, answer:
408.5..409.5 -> 0.09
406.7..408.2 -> -0.01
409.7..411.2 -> 0.24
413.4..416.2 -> -0.02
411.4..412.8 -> 0.11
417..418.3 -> 0.00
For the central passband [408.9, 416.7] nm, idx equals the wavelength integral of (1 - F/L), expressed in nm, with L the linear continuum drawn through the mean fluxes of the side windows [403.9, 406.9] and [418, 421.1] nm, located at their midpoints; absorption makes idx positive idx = 0.51 nm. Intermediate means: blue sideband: 199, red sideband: 184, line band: 179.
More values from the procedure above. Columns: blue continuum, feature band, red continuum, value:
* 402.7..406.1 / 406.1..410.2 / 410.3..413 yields 0.02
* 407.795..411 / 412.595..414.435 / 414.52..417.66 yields -0.14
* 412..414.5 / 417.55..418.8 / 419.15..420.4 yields -0.01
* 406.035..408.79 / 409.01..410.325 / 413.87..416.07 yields 0.21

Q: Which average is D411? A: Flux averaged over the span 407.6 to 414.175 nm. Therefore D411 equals 178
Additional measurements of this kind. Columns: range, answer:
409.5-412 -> 163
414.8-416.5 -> 186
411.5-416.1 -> 186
